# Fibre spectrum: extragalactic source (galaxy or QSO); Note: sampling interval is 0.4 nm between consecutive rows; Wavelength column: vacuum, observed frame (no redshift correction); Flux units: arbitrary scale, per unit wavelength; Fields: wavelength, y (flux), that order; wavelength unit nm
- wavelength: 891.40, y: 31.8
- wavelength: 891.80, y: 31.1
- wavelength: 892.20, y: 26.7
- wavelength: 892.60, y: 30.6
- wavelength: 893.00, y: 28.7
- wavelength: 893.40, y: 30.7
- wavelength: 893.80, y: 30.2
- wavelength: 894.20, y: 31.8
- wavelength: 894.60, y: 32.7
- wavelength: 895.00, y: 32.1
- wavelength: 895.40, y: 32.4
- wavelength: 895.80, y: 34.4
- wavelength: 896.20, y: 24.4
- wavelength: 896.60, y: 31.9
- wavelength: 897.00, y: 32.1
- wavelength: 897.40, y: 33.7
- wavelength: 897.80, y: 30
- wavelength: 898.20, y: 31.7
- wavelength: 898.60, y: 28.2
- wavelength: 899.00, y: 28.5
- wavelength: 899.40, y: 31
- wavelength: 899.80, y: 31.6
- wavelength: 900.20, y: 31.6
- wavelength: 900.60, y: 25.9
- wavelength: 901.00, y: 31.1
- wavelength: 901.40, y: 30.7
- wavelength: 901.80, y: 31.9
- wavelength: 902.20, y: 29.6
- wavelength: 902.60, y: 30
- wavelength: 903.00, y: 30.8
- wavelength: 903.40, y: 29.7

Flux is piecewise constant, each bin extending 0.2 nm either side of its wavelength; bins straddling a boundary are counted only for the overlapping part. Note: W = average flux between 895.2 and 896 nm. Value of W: 33.4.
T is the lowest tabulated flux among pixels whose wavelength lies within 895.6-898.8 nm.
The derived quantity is 24.4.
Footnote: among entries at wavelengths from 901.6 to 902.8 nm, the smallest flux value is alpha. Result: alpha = 29.6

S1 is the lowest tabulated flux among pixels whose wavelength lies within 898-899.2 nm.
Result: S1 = 28.2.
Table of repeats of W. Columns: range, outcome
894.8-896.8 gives 31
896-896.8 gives 28.1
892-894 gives 29.4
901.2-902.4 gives 30.7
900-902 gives 30.2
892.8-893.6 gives 29.7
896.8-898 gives 31.9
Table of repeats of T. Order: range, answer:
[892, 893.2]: 26.7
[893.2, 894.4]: 30.2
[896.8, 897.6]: 32.1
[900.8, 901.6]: 30.7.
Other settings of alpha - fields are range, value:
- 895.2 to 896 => 32.4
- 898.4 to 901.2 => 25.9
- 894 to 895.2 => 31.8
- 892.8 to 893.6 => 28.7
